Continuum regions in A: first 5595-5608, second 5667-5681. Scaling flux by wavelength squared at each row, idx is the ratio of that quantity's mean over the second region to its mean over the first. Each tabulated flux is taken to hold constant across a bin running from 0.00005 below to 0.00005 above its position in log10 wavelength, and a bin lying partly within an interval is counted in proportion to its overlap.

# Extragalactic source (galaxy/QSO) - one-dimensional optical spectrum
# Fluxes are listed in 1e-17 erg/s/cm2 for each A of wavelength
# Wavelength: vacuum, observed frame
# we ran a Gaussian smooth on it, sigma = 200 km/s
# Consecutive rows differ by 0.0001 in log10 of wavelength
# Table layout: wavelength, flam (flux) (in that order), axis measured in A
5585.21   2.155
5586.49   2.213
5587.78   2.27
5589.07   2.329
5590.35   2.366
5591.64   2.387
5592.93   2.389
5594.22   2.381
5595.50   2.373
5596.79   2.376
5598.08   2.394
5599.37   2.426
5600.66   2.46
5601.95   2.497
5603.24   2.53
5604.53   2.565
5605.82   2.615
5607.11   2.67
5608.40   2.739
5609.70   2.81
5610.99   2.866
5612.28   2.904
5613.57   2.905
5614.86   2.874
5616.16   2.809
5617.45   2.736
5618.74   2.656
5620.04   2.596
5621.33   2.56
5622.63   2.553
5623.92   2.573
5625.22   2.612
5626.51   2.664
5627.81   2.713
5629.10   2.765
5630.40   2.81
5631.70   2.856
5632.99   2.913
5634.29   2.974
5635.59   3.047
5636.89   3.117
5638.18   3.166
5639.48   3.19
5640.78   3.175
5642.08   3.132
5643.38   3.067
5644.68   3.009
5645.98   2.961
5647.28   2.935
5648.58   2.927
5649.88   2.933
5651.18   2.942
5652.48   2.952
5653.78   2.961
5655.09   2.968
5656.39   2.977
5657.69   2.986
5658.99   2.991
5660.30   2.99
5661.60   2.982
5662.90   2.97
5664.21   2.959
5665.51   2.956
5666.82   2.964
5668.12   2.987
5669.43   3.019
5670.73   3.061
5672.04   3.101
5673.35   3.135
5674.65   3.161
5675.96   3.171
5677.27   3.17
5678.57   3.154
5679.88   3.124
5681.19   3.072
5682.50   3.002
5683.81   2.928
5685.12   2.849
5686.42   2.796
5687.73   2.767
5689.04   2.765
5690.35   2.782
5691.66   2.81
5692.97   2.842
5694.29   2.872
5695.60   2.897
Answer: 1.28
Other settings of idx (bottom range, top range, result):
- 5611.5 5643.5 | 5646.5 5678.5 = 1.07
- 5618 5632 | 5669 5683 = 1.19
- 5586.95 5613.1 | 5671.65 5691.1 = 1.22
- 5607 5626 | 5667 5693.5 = 1.12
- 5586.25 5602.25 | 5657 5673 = 1.29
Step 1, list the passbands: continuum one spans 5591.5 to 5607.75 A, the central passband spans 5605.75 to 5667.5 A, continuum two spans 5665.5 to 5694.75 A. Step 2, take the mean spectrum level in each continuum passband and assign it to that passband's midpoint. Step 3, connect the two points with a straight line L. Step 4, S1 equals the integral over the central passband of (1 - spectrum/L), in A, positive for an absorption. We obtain -4.2 A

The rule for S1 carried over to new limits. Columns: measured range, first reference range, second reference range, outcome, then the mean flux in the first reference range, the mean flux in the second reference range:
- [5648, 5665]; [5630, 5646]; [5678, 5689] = 0.2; 3.04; 2.95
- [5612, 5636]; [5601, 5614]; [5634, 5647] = 1.1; 2.7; 3.08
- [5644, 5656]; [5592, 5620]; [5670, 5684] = -0.2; 2.62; 3.1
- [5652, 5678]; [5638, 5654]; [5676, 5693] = -0.4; 3.02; 2.94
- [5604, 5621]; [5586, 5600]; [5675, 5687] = -1.6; 2.36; 3.03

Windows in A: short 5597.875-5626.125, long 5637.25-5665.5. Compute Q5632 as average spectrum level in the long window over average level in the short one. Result 1.1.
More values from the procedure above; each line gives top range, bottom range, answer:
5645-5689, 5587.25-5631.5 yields 1.15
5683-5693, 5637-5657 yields 0.93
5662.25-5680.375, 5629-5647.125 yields 1.02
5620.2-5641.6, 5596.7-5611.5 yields 1.10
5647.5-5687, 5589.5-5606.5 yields 1.23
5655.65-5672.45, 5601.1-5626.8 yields 1.12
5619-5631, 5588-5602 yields 1.11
